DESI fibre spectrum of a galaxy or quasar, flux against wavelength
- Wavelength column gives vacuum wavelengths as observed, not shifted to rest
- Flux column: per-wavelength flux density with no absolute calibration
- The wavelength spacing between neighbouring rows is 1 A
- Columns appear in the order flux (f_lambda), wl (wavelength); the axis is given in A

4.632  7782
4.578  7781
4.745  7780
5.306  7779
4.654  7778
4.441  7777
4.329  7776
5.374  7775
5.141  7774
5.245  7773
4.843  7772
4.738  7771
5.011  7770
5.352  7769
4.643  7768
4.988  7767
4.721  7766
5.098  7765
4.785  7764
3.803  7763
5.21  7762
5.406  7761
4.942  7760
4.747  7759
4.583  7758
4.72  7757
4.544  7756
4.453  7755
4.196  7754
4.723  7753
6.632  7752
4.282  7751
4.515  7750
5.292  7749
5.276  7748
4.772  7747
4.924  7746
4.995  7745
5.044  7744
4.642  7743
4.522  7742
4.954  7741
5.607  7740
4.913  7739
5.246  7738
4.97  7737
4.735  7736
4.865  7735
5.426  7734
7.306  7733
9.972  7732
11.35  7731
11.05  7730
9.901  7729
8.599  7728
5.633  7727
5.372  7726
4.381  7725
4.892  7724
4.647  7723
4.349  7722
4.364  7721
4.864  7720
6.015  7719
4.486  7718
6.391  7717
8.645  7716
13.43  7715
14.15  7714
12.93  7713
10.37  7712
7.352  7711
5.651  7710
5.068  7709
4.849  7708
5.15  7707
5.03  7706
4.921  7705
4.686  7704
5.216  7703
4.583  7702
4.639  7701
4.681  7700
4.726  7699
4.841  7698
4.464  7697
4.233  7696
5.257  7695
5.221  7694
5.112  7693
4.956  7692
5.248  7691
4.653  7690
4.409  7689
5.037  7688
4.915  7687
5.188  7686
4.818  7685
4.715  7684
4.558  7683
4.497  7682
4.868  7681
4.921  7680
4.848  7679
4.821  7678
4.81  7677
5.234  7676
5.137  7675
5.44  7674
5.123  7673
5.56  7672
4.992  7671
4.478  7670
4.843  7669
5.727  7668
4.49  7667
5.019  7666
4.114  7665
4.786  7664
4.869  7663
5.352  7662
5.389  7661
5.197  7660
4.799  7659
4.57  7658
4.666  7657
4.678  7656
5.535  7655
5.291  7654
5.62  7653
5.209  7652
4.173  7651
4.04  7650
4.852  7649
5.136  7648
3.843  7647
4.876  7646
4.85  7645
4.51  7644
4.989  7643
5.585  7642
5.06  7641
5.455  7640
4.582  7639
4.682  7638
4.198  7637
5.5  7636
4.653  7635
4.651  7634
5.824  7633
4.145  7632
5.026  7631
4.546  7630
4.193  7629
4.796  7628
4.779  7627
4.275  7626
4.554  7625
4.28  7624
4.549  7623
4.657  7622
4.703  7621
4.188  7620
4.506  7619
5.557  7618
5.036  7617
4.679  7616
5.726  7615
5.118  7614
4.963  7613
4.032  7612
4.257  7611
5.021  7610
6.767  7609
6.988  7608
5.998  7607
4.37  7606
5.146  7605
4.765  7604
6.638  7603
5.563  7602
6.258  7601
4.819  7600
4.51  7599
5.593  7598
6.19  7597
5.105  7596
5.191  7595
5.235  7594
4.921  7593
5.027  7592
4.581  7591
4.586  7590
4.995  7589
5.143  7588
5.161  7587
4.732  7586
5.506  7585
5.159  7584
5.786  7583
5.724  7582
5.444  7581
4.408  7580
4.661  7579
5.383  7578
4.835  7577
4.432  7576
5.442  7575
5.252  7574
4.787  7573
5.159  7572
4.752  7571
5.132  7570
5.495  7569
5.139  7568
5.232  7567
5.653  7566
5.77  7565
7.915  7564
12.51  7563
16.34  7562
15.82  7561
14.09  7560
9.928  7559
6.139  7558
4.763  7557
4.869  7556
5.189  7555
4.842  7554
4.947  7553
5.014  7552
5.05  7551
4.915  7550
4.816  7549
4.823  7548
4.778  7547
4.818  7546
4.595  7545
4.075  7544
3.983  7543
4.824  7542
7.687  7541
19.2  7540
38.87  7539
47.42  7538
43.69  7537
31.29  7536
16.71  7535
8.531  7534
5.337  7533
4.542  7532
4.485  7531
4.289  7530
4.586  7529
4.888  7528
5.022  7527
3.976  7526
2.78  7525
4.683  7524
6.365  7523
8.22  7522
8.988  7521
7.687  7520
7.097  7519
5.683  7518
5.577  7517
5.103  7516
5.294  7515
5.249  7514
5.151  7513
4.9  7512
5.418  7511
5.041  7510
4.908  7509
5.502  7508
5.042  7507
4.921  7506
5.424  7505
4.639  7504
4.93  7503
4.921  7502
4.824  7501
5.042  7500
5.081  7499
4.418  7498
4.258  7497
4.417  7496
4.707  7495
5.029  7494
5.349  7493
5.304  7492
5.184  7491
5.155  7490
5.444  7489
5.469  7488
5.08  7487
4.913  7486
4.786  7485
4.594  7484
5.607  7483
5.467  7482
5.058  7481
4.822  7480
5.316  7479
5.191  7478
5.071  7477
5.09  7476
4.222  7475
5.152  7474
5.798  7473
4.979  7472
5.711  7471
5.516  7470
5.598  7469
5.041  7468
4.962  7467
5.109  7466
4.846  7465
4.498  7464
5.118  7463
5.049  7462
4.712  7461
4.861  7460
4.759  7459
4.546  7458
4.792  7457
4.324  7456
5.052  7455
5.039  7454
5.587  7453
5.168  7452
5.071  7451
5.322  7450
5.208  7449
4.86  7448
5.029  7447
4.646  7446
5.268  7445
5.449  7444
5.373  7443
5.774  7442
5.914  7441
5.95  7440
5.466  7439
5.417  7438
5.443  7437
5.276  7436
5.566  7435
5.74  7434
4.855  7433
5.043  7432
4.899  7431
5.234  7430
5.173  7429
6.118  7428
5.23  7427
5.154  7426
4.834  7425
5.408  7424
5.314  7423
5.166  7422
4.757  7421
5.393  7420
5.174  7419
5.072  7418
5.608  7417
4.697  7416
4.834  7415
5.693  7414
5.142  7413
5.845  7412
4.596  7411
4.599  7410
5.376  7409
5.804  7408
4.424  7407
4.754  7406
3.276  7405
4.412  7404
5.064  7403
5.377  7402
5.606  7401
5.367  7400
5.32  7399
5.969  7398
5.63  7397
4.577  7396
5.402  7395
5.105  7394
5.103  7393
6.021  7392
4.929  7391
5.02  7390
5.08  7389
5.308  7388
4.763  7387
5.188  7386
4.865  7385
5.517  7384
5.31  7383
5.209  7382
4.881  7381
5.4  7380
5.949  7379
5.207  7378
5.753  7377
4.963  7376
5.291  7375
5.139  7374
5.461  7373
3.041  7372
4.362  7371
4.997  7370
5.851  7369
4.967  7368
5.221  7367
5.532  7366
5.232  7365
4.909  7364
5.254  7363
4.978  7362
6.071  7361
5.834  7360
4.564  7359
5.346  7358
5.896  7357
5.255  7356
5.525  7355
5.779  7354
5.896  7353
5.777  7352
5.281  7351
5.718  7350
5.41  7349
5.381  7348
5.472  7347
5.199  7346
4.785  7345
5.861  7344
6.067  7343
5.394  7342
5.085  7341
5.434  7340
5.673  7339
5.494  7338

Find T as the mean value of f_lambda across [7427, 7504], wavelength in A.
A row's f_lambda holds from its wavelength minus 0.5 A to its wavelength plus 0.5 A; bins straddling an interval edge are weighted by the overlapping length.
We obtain 5.12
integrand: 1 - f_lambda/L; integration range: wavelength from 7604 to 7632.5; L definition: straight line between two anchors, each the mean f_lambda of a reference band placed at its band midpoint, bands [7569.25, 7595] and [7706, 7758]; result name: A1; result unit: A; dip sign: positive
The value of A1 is 2.40 A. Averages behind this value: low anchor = 5.06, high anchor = 6.24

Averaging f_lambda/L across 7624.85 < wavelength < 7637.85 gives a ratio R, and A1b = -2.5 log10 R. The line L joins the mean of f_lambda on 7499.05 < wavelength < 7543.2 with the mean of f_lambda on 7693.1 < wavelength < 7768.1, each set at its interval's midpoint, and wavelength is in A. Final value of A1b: 0.49 mag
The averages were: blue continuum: 9.15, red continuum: 5.8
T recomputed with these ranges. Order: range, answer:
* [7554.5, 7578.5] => 7.08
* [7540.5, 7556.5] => 4.95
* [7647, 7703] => 4.89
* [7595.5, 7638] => 5.02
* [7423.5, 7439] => 5.3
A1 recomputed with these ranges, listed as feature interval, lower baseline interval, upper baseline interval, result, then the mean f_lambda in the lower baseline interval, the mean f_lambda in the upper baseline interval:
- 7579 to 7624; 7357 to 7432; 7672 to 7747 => 3.61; 5.17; 5.83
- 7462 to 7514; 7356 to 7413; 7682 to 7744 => 3.48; 5.16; 6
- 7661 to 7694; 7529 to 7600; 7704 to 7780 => 8.49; 8.11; 5.81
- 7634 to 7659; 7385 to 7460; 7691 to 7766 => 3.48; 5.17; 5.81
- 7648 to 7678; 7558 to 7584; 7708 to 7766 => 6.97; 6.95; 6.08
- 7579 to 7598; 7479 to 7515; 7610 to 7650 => -1.23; 5.04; 4.76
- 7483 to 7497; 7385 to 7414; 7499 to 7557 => 4.26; 5.12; 8.11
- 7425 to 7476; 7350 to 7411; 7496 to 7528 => 0.95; 5.2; 5.34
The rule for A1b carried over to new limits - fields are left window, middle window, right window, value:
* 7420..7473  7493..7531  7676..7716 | 0.02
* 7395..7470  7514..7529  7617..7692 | -0.15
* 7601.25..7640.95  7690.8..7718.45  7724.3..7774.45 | -0.18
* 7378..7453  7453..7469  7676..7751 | 0.09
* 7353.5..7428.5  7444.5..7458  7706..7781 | 0.06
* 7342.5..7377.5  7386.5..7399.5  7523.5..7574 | 0.15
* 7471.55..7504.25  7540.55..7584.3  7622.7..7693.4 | -0.24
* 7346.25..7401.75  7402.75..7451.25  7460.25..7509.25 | 0.00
